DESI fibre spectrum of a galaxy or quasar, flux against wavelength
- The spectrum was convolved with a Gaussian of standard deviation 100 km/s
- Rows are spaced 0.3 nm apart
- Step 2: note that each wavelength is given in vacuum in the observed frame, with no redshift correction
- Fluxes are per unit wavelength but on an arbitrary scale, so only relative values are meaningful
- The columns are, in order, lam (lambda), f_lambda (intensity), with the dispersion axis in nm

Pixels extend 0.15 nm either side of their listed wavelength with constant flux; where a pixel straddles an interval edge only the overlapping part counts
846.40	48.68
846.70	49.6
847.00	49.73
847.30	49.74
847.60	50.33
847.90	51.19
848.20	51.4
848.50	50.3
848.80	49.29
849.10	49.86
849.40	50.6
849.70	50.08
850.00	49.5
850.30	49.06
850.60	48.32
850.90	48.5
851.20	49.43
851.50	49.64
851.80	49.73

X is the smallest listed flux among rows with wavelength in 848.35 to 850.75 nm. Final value 48.32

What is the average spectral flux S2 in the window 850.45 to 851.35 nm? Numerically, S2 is 48.8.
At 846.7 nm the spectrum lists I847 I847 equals 49.6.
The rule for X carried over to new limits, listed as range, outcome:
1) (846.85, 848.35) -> 49.73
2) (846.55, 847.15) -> 49.6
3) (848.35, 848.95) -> 49.29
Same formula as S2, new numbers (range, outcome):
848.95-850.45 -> 49.8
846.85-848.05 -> 50.2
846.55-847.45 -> 49.7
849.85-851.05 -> 48.8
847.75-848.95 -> 50.5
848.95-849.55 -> 50.2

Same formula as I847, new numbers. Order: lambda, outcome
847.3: 49.74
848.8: 49.29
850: 49.5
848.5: 50.3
